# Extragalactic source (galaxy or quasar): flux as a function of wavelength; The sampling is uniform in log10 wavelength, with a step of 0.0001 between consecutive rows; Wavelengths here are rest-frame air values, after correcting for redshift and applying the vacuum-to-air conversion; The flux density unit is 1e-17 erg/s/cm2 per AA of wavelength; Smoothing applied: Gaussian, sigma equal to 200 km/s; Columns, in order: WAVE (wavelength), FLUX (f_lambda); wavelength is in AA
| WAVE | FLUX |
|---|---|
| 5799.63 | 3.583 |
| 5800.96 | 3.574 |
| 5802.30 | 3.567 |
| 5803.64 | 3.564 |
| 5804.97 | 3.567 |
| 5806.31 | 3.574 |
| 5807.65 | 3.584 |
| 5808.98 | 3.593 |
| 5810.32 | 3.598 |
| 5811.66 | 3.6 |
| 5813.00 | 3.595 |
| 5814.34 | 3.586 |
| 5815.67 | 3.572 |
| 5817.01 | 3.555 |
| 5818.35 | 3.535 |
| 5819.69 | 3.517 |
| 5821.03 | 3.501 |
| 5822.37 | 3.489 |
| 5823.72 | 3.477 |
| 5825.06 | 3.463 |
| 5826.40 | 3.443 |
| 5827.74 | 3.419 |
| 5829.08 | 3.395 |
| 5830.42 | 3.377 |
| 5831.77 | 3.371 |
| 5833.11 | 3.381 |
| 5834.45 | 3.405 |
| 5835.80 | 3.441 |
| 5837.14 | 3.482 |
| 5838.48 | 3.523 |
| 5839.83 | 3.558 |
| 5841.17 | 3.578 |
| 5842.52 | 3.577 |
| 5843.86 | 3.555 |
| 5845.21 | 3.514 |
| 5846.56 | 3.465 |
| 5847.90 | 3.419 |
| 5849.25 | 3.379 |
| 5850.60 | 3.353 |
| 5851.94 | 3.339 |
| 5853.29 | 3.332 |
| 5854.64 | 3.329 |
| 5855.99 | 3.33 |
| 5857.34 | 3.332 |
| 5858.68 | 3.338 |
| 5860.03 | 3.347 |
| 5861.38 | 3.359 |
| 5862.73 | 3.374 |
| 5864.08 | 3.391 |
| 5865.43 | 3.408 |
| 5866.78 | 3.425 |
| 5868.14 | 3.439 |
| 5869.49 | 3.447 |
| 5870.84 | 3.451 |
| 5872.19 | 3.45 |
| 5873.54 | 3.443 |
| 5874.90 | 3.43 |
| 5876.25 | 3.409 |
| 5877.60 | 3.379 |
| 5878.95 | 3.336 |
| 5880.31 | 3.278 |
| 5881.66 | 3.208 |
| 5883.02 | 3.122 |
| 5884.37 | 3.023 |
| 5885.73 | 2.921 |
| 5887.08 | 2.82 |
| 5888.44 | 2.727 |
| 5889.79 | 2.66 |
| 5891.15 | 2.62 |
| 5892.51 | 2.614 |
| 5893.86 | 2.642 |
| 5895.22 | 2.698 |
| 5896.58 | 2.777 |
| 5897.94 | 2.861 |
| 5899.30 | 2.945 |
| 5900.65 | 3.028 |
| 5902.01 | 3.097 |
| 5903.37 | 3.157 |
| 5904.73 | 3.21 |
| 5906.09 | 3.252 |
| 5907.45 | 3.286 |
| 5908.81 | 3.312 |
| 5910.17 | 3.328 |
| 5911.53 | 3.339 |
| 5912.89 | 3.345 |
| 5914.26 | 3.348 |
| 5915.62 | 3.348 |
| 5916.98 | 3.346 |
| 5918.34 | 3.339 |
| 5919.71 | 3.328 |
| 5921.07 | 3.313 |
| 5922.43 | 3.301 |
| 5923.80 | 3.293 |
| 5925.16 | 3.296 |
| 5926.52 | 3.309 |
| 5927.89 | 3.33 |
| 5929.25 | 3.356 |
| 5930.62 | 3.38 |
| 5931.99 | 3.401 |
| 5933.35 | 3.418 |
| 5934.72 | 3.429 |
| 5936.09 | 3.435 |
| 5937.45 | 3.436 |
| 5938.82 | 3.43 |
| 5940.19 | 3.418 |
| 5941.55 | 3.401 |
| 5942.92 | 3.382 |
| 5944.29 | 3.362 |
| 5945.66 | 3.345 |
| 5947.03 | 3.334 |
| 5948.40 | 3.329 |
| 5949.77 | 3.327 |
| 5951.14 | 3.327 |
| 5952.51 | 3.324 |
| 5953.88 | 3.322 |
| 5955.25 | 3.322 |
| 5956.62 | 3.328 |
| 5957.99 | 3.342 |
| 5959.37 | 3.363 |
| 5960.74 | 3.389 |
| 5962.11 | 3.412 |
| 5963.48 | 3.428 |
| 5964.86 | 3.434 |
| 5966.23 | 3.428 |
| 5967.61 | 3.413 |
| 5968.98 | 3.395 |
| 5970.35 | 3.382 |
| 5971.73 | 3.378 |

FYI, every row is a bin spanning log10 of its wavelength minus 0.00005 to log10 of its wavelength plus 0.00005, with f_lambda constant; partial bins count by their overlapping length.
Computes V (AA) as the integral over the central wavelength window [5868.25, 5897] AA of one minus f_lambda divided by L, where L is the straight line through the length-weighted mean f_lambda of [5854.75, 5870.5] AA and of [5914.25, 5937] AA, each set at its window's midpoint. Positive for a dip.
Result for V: 2.50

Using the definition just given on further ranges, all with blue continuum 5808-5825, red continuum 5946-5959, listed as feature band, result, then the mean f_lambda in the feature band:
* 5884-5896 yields 2.4 AA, 2.74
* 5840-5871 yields 0.6 AA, 3.41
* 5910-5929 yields 0.3 AA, 3.33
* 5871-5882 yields 0.2 AA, 3.38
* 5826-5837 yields 0.4 AA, 3.41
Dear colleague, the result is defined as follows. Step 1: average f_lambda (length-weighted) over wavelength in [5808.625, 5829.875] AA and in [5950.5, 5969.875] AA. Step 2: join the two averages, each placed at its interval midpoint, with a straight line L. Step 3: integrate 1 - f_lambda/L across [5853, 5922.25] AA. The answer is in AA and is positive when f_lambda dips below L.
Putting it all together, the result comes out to 5.1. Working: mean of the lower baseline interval 3.52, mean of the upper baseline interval 3.37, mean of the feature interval 3.2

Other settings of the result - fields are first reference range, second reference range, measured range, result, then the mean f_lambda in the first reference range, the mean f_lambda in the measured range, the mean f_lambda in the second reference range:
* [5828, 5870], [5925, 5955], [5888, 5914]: 3.0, 3.42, 3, 3.37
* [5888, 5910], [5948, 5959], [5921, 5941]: -1.3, 2.94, 3.37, 3.33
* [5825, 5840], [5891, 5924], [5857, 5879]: -0.7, 3.43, 3.4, 3.13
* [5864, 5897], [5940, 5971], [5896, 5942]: -0.5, 3.12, 3.28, 3.37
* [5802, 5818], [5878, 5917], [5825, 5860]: -0.4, 3.58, 3.43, 3.05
